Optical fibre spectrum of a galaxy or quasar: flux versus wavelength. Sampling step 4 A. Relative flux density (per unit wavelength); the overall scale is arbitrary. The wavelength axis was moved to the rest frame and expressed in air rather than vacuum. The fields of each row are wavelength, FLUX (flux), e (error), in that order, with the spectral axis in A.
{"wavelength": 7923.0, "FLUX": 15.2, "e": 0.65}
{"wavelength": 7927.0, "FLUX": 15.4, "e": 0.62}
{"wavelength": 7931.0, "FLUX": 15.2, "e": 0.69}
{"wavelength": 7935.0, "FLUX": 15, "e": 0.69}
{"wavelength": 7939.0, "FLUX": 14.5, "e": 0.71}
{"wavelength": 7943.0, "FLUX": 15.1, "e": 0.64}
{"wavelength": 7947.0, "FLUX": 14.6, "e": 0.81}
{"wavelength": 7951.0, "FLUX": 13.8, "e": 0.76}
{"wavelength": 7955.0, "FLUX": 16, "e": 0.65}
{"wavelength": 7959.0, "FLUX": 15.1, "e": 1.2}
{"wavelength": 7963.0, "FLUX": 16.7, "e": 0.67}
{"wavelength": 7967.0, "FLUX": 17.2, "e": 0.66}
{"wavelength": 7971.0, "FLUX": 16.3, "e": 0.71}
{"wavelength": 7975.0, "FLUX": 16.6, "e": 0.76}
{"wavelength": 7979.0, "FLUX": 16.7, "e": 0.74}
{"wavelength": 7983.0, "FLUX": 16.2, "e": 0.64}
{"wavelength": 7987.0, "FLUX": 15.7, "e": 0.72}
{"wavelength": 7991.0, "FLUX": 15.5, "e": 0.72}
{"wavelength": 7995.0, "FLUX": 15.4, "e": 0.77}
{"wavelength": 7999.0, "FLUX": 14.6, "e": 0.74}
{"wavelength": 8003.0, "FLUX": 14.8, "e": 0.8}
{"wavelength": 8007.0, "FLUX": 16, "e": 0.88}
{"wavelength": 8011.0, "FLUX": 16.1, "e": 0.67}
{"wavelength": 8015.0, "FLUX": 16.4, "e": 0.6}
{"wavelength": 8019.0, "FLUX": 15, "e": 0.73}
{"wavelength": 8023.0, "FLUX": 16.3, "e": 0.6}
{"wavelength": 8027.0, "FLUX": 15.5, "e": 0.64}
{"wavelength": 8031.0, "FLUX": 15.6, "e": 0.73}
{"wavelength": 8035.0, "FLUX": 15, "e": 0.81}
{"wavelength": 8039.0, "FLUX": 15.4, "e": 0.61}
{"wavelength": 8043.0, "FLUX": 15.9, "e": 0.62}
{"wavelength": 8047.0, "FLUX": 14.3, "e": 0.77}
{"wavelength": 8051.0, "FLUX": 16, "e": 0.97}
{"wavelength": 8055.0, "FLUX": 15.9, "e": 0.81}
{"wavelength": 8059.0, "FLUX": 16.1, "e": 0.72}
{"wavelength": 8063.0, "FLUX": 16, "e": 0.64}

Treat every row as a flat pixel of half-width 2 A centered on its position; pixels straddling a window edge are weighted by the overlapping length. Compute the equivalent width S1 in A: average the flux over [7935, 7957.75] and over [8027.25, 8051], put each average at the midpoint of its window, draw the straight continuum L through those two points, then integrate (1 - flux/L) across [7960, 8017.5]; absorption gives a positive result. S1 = -3.6 A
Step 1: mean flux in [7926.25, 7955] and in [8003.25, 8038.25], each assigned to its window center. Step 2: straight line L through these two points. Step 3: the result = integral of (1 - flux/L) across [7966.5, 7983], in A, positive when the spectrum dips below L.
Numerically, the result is -1.5 A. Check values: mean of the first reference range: 14.9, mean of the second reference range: 15.7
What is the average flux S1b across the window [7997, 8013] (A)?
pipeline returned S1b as 15.4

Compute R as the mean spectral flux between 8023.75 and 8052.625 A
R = 15.4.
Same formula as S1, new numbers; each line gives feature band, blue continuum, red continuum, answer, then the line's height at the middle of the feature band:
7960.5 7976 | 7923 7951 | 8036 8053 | -1.67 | 15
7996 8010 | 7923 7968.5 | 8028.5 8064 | 0.21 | 15.5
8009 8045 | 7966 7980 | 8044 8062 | 0.61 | 16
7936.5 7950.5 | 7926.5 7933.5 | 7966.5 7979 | 0.94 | 15.7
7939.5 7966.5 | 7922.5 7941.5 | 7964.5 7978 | 1.11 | 15.9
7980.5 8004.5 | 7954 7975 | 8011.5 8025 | 1.04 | 16.1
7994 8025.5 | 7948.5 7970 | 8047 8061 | 0.36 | 15.8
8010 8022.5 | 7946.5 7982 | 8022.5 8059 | -0.15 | 15.7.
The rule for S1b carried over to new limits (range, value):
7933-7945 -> 14.9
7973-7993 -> 16.1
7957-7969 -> 16.3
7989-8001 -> 15.2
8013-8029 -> 15.8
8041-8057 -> 15.5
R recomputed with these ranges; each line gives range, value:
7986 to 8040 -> 15.5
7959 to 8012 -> 15.9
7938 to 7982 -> 15.7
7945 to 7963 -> 15.1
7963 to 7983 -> 16.6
